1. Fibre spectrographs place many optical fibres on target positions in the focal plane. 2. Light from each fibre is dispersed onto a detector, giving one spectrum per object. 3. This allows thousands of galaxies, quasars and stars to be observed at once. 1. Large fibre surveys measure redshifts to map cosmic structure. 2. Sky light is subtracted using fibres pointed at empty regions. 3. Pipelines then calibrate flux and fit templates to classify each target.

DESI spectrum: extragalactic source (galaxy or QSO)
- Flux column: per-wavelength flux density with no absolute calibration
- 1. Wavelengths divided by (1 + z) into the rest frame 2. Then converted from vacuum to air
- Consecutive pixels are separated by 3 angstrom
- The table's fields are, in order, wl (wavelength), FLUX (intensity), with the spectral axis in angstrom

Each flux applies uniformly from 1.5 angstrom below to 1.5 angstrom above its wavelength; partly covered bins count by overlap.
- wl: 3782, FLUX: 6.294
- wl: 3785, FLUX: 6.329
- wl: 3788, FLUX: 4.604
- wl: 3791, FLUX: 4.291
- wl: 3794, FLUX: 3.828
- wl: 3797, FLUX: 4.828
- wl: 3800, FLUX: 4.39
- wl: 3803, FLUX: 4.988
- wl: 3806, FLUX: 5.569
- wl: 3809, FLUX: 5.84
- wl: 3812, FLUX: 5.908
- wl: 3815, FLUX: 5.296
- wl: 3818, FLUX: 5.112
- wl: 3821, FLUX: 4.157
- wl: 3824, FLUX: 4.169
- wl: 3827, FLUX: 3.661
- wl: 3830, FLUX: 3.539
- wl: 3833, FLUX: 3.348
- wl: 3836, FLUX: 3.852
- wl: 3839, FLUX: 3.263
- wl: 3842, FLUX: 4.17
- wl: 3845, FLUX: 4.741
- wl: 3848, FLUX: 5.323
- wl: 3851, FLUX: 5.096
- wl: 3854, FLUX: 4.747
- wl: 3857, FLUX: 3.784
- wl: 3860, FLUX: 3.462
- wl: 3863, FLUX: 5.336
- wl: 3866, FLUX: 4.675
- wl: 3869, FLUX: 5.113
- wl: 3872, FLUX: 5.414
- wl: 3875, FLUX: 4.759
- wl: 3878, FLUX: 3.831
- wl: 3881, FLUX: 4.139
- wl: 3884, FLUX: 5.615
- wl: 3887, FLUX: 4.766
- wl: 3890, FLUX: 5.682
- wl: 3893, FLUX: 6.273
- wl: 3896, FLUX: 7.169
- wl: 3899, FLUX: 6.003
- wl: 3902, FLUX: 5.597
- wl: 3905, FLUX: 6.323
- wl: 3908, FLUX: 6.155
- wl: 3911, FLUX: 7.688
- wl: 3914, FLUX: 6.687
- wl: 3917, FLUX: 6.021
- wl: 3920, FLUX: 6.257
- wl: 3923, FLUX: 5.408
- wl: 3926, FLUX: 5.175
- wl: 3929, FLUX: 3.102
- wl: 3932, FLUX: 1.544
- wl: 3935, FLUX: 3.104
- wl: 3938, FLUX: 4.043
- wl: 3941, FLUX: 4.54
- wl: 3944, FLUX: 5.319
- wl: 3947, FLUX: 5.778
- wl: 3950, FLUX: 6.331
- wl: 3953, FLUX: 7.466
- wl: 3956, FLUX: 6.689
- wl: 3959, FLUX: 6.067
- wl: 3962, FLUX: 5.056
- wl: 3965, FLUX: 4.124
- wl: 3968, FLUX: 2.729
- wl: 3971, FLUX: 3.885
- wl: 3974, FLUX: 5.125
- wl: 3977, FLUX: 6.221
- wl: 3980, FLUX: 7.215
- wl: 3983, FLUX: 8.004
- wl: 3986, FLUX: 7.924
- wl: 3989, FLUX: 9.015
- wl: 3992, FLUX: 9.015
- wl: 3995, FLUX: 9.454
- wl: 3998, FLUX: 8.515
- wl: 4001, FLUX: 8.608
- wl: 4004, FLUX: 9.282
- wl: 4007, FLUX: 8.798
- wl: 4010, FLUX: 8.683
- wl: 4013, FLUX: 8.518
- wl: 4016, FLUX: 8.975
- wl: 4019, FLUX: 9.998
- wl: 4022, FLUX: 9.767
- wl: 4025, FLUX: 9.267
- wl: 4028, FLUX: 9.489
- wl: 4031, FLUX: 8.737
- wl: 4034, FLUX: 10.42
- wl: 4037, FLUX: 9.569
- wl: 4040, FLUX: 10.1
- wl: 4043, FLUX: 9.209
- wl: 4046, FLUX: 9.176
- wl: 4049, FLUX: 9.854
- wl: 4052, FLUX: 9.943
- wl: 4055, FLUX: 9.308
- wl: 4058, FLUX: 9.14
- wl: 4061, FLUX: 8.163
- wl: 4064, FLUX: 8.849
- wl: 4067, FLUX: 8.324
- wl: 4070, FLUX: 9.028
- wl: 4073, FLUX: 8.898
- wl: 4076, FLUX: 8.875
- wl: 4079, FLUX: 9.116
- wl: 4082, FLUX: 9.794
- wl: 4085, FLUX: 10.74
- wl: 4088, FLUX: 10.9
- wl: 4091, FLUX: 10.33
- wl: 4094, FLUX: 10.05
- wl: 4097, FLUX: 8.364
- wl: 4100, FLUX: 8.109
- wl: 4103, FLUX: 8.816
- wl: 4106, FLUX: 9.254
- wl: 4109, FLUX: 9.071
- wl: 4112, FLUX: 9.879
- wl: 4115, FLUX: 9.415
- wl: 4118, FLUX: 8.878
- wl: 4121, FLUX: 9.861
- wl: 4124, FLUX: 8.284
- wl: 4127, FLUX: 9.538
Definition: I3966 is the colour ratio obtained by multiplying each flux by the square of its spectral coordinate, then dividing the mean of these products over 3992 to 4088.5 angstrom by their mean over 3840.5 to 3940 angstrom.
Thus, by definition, 2.0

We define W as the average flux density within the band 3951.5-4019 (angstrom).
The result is 7.31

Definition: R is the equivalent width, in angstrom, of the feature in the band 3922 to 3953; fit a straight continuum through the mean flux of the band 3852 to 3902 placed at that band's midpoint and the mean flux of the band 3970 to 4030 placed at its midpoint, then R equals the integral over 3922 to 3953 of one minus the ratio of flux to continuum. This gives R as 9.9 angstrom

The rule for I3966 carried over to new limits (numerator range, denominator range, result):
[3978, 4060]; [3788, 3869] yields 2.21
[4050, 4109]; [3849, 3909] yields 1.97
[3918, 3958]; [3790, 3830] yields 1.13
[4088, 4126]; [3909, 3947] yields 2.04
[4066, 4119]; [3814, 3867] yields 2.46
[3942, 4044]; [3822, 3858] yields 2.02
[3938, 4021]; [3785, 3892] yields 1.64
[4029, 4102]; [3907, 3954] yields 1.91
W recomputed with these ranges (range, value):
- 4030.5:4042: 9.77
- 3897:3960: 5.5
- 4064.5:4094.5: 9.57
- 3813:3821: 5.05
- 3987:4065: 9.22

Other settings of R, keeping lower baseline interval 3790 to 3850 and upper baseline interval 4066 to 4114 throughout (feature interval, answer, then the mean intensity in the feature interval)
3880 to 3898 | 0.34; 5.66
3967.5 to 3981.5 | 4.04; 5.2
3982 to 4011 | -4.00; 8.74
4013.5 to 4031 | -2.65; 9.38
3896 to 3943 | 7.54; 5.24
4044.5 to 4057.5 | -1.32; 9.54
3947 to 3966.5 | 2.84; 5.94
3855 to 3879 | 3.58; 4.57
